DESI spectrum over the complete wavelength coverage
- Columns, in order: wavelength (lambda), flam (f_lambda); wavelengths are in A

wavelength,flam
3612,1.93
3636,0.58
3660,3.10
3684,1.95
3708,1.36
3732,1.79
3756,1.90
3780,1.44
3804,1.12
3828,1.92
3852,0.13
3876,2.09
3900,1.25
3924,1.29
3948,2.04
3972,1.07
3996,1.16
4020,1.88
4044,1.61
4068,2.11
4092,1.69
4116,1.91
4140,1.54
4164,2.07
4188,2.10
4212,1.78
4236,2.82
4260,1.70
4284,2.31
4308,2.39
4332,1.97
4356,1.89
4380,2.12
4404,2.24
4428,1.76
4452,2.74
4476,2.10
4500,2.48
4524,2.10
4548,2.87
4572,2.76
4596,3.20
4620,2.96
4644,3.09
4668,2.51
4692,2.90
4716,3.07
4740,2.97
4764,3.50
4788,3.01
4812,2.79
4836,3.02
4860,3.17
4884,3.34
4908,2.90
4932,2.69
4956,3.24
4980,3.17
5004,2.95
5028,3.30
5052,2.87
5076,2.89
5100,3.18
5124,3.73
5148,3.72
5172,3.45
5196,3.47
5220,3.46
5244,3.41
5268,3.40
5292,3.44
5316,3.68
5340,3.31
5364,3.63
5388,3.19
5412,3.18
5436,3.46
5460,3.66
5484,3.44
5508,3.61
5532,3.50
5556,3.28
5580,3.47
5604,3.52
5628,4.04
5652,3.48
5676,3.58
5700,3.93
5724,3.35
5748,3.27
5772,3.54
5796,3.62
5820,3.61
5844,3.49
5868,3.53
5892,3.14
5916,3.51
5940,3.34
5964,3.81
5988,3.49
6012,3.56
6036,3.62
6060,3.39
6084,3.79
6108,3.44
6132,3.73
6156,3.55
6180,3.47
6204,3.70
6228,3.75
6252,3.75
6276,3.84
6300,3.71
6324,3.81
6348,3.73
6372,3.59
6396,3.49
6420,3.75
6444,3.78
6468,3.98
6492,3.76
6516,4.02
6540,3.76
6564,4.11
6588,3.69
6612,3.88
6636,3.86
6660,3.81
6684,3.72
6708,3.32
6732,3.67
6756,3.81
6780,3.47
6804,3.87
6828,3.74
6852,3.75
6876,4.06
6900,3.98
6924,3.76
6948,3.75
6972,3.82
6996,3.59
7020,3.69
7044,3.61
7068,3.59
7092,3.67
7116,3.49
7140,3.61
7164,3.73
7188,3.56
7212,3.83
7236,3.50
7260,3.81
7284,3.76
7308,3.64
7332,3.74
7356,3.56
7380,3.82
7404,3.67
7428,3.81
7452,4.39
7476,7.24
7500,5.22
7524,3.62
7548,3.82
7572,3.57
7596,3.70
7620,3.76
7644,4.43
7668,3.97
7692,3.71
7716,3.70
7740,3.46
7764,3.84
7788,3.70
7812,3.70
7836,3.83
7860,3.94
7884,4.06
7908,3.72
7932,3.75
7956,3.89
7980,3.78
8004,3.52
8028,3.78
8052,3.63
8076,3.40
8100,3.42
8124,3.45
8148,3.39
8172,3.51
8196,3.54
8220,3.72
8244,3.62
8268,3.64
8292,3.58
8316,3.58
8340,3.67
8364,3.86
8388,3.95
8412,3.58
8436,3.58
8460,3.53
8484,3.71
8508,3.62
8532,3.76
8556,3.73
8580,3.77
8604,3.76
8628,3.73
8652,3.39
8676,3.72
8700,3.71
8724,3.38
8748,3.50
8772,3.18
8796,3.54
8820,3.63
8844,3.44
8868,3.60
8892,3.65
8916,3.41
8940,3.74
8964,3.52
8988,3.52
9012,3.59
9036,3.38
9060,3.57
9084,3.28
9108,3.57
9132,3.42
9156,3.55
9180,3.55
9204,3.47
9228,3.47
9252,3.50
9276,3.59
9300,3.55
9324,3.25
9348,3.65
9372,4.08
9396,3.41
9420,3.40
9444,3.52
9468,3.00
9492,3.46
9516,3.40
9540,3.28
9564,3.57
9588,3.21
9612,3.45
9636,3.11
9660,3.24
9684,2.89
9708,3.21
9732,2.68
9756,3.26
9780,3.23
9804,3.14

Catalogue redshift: 0.138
